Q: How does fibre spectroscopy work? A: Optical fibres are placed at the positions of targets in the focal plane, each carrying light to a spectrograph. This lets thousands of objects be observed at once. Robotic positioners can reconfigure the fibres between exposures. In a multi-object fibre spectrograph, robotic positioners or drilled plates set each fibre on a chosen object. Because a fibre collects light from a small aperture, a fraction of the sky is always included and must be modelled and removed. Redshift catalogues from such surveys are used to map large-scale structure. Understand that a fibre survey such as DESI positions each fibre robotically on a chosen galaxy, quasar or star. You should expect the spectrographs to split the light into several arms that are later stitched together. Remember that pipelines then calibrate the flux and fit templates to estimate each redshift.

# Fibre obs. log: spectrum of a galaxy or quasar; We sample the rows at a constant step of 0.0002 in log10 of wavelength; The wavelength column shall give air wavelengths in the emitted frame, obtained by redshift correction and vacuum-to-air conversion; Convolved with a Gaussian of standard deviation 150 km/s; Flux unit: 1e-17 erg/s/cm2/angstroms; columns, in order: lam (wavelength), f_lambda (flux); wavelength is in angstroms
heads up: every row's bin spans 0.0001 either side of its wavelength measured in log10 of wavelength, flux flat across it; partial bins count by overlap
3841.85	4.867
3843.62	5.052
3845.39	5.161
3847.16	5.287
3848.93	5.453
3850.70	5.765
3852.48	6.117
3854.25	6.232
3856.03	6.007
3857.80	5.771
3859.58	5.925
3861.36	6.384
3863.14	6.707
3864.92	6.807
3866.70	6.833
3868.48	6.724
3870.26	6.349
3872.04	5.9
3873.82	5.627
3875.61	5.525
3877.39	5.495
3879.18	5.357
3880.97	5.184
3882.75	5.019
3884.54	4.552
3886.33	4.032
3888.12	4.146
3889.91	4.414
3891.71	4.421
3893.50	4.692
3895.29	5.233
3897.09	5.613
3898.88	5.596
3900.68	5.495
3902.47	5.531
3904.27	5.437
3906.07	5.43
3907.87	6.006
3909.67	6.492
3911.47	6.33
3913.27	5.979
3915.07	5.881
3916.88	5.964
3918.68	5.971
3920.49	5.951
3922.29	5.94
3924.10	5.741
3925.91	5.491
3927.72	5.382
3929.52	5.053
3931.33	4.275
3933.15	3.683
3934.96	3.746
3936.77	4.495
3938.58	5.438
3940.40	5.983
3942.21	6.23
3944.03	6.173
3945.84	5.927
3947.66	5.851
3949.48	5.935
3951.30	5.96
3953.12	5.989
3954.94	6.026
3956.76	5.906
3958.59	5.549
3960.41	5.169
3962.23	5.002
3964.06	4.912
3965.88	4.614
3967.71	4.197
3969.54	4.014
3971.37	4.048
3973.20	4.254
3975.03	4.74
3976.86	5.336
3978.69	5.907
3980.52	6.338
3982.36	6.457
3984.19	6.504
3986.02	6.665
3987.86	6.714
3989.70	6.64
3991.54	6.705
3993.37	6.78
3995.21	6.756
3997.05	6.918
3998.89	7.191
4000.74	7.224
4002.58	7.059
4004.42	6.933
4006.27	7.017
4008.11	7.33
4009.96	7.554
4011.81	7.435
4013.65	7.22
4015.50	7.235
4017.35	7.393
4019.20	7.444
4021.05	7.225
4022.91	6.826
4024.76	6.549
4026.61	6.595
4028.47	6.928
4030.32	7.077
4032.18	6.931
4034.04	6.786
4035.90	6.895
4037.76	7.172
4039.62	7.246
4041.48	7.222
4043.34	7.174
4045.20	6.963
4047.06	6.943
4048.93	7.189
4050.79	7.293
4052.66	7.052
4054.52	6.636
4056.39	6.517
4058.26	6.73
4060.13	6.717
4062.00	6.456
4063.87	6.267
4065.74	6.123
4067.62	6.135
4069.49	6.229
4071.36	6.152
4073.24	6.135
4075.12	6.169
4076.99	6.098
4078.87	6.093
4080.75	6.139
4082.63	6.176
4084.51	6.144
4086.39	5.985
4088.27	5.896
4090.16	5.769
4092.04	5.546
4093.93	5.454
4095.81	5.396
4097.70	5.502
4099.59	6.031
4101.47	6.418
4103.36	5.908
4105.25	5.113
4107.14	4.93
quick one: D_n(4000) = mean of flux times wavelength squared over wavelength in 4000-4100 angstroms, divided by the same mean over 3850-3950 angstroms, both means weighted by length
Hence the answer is 1.3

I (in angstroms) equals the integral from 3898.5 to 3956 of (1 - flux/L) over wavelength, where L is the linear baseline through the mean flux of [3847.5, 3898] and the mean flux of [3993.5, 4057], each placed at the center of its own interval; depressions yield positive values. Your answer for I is 4.65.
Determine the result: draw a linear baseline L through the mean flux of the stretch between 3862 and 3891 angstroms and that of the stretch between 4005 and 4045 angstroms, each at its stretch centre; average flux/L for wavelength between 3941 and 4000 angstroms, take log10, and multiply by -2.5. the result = 0.13 mag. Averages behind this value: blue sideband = 5.54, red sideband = 7.1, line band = 5.8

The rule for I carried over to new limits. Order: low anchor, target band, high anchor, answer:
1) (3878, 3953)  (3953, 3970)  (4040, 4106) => 1.54 angstroms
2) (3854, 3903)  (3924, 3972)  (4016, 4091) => 6.14 angstroms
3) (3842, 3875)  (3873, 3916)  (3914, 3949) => 2.95 angstroms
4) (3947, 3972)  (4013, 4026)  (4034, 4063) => -1.49 angstroms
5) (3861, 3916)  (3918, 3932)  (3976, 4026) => 1.18 angstroms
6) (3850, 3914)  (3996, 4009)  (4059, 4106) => -2.73 angstroms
